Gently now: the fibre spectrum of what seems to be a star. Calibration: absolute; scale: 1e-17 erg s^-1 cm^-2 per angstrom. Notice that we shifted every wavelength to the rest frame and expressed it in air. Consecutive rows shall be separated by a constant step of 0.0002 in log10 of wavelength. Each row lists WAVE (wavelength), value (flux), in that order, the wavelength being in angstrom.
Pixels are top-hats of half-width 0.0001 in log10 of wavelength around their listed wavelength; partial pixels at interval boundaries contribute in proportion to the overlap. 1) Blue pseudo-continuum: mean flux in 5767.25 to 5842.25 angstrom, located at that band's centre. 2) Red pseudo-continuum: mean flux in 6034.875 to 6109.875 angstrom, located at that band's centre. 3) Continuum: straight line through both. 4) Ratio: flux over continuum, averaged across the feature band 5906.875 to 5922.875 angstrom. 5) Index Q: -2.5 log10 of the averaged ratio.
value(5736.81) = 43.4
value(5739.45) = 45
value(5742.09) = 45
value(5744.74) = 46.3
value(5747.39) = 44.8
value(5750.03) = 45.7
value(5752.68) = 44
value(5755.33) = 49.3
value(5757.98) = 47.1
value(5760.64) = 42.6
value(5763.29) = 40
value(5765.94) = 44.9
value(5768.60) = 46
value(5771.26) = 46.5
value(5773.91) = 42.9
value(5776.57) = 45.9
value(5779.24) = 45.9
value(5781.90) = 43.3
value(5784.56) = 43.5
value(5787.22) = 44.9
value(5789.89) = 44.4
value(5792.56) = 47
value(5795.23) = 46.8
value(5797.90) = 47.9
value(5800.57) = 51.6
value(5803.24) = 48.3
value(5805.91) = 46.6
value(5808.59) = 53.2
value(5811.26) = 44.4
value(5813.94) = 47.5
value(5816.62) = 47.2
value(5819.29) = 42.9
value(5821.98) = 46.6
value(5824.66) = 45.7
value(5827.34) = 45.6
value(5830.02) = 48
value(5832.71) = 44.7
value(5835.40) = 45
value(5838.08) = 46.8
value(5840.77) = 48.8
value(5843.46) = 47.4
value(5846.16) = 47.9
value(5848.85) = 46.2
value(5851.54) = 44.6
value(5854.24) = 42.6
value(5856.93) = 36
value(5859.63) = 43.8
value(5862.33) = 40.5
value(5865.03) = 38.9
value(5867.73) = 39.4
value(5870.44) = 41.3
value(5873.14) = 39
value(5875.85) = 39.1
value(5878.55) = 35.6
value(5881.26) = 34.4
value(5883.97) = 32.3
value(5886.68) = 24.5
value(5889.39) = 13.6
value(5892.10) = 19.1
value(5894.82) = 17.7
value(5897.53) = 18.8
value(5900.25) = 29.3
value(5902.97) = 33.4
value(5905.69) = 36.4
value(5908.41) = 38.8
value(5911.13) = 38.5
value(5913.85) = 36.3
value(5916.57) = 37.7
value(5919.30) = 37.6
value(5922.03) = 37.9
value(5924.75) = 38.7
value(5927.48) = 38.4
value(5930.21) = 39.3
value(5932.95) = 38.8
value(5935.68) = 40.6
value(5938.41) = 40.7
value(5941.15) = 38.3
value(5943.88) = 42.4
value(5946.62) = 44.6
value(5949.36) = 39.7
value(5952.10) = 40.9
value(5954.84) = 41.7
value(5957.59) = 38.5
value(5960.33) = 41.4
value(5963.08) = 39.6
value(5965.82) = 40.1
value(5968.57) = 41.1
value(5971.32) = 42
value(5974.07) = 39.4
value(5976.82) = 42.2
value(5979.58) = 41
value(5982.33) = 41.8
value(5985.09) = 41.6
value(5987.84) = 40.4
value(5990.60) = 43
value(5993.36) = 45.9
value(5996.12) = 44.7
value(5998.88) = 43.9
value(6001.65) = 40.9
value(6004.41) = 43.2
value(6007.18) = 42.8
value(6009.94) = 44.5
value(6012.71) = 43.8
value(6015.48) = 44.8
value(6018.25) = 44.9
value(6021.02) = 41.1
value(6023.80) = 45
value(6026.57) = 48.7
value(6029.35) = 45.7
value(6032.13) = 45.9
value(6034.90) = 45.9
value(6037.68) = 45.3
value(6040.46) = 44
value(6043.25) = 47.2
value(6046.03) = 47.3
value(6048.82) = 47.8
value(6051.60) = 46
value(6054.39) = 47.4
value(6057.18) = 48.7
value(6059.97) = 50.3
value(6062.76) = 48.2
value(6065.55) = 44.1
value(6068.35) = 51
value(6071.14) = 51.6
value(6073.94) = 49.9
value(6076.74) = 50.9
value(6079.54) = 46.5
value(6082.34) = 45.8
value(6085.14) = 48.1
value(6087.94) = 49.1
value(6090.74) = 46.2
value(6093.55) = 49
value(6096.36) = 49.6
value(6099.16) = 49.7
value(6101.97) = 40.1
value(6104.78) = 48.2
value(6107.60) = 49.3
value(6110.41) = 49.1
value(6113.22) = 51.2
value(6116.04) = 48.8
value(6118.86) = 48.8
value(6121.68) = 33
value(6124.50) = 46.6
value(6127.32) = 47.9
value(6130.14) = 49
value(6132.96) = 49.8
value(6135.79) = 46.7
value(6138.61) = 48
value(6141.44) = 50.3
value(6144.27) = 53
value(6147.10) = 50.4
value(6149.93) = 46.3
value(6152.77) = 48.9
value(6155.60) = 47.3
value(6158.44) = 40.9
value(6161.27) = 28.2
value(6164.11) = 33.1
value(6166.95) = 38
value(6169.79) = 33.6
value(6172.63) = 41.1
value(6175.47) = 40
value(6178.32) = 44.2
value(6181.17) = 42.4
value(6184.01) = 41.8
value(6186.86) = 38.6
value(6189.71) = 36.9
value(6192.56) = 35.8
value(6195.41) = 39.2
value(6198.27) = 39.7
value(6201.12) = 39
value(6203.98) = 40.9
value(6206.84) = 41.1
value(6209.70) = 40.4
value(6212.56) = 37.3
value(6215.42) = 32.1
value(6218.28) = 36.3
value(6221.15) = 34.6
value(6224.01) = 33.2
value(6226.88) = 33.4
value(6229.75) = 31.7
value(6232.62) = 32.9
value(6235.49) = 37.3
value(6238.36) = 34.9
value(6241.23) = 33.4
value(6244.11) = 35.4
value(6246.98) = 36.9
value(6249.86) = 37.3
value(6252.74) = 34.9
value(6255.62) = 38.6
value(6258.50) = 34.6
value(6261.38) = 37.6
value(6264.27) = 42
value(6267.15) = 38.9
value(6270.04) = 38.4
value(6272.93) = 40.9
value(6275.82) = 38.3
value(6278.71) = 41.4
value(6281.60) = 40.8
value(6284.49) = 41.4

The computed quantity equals 0.235 mag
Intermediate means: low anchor 46.4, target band 37.8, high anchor 47.7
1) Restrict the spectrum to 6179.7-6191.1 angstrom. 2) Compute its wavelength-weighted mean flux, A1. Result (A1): 40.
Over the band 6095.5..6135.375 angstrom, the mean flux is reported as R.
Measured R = 47.2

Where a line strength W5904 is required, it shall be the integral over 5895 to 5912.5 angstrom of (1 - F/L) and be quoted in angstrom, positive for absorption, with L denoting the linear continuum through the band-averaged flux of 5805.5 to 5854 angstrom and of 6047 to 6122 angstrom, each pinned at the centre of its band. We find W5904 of 5.7 angstrom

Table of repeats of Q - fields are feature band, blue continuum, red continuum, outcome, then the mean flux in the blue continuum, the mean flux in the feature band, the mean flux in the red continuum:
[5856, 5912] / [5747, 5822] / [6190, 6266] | 0.32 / 45.9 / 32.8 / 36.6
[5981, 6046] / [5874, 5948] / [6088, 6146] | -0.08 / 34.2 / 44.2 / 47.8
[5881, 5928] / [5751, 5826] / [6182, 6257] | 0.36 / 46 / 31.1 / 36.7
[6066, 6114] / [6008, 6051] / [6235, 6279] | -0.12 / 45.4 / 48.4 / 37.5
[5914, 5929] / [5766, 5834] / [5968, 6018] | 0.16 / 46.3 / 37.9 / 42.7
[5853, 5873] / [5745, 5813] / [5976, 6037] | 0.12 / 45.9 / 40.3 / 43.8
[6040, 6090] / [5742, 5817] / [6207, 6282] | -0.19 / 46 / 48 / 36.7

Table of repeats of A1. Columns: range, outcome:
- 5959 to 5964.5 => 40.5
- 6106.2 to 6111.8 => 49.2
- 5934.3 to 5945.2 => 40.5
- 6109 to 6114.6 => 50.2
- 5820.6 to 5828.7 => 46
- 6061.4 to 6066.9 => 46.2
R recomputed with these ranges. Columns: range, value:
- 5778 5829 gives 46.5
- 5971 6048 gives 43.9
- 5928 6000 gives 41.3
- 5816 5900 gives 38.6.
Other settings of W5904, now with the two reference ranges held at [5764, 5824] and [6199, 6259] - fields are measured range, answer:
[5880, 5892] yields 5.1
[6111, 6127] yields -3.0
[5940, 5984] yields 1.4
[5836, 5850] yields -0.7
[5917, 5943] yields 2.5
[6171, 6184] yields -1.6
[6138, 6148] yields -3.3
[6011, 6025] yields -1.0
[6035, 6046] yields -1.4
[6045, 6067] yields -4.0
